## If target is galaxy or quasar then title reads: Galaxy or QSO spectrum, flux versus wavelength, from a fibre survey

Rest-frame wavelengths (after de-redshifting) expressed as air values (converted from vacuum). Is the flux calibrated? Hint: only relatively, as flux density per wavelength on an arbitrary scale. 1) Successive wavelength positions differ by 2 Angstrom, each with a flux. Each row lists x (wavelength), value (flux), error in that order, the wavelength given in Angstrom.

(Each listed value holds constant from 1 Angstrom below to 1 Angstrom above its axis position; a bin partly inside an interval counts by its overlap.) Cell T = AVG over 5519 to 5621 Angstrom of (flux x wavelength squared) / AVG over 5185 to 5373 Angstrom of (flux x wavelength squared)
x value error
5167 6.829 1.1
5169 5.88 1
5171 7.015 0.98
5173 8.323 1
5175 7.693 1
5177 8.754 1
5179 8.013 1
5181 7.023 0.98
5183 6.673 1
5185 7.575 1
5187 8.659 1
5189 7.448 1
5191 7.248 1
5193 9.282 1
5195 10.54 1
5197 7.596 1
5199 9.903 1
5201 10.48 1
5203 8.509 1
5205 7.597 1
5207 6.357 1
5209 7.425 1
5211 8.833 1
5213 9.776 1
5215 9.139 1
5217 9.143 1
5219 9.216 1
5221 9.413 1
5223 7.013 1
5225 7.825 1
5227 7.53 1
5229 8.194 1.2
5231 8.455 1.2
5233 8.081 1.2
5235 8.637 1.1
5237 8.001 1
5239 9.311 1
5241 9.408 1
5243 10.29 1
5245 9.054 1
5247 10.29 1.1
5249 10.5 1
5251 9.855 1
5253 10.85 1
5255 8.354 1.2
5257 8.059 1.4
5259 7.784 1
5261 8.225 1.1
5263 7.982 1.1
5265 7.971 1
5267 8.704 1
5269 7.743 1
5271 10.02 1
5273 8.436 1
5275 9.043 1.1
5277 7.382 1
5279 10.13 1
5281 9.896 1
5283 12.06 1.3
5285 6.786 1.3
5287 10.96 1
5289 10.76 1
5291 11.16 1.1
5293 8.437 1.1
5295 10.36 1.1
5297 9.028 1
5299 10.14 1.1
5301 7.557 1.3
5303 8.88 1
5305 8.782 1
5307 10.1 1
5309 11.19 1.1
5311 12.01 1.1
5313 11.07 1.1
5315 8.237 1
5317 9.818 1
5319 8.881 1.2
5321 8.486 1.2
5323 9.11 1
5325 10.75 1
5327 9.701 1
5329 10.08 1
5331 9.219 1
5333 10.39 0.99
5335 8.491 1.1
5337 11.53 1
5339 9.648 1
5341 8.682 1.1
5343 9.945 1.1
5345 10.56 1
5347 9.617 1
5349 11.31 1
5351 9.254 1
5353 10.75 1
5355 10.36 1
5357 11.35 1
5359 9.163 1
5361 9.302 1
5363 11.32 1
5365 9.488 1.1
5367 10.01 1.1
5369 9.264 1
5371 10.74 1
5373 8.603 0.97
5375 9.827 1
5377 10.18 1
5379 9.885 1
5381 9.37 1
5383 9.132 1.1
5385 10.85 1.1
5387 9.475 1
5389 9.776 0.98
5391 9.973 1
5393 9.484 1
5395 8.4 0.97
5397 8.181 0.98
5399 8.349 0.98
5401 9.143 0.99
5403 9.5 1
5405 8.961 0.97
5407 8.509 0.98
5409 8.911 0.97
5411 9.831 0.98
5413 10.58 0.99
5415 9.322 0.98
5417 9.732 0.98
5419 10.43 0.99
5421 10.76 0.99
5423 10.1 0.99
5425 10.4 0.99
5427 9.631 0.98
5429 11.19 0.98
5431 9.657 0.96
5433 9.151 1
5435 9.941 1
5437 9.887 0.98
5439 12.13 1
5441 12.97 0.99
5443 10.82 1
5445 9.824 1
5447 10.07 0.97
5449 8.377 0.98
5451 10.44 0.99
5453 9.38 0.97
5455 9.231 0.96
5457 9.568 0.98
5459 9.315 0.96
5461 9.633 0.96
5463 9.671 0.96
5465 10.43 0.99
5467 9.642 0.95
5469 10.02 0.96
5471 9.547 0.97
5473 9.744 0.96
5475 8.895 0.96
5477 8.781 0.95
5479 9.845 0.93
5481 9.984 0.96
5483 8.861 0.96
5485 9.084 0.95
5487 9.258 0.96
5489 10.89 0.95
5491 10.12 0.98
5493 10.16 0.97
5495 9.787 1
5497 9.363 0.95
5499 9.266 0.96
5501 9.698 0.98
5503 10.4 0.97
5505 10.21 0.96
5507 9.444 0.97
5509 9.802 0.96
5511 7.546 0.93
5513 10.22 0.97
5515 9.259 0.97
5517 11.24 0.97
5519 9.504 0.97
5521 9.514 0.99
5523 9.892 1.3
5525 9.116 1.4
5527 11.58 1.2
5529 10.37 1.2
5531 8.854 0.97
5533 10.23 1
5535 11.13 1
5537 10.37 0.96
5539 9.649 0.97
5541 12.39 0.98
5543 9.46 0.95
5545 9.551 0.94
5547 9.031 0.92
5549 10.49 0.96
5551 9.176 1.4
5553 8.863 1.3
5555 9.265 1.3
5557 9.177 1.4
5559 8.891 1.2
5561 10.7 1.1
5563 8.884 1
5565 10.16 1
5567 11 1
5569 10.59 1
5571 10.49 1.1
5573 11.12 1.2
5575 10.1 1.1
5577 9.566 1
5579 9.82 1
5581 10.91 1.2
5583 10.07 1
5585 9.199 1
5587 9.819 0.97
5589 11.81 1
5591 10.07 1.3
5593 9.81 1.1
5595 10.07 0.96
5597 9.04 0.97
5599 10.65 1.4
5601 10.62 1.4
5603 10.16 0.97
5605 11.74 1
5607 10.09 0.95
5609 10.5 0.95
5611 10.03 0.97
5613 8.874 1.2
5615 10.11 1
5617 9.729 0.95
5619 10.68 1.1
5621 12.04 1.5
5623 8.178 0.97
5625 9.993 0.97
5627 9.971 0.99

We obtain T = 1.2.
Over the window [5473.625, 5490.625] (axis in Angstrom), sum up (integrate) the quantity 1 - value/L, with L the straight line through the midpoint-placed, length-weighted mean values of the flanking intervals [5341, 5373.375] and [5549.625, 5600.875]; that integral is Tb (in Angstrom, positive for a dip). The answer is 0.9 Angstrom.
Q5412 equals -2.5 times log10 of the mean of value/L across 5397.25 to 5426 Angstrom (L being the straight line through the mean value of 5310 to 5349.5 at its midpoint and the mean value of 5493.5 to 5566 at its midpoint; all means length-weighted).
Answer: 0.03 mag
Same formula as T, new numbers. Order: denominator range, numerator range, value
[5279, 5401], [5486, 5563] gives 1.08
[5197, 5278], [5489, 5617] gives 1.29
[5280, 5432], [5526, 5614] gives 1.12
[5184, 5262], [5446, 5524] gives 1.22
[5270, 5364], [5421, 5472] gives 1.08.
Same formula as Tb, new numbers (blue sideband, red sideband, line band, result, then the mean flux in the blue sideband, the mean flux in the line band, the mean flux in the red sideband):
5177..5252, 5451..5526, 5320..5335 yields -0.94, 8.6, 9.6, 9.64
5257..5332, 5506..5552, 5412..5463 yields -2.12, 9.36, 10.1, 9.91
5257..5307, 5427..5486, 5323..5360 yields -2.63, 9.09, 10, 9.86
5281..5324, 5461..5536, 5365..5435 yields 0.78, 9.71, 9.63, 9.76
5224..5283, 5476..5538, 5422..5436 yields -0.73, 8.88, 10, 9.8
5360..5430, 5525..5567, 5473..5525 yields 1.11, 9.67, 9.63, 9.92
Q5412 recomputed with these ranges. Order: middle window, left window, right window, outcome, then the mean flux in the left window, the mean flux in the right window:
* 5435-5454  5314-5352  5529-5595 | -0.06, 9.67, 10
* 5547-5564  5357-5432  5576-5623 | 0.08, 9.68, 10.2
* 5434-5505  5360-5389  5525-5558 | 0.00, 9.82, 9.95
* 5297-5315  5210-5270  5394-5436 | -0.08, 8.79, 9.56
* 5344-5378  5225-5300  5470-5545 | -0.07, 9.11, 9.82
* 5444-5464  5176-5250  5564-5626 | 0.01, 8.57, 10.2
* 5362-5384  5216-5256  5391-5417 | -0.08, 8.97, 9.16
